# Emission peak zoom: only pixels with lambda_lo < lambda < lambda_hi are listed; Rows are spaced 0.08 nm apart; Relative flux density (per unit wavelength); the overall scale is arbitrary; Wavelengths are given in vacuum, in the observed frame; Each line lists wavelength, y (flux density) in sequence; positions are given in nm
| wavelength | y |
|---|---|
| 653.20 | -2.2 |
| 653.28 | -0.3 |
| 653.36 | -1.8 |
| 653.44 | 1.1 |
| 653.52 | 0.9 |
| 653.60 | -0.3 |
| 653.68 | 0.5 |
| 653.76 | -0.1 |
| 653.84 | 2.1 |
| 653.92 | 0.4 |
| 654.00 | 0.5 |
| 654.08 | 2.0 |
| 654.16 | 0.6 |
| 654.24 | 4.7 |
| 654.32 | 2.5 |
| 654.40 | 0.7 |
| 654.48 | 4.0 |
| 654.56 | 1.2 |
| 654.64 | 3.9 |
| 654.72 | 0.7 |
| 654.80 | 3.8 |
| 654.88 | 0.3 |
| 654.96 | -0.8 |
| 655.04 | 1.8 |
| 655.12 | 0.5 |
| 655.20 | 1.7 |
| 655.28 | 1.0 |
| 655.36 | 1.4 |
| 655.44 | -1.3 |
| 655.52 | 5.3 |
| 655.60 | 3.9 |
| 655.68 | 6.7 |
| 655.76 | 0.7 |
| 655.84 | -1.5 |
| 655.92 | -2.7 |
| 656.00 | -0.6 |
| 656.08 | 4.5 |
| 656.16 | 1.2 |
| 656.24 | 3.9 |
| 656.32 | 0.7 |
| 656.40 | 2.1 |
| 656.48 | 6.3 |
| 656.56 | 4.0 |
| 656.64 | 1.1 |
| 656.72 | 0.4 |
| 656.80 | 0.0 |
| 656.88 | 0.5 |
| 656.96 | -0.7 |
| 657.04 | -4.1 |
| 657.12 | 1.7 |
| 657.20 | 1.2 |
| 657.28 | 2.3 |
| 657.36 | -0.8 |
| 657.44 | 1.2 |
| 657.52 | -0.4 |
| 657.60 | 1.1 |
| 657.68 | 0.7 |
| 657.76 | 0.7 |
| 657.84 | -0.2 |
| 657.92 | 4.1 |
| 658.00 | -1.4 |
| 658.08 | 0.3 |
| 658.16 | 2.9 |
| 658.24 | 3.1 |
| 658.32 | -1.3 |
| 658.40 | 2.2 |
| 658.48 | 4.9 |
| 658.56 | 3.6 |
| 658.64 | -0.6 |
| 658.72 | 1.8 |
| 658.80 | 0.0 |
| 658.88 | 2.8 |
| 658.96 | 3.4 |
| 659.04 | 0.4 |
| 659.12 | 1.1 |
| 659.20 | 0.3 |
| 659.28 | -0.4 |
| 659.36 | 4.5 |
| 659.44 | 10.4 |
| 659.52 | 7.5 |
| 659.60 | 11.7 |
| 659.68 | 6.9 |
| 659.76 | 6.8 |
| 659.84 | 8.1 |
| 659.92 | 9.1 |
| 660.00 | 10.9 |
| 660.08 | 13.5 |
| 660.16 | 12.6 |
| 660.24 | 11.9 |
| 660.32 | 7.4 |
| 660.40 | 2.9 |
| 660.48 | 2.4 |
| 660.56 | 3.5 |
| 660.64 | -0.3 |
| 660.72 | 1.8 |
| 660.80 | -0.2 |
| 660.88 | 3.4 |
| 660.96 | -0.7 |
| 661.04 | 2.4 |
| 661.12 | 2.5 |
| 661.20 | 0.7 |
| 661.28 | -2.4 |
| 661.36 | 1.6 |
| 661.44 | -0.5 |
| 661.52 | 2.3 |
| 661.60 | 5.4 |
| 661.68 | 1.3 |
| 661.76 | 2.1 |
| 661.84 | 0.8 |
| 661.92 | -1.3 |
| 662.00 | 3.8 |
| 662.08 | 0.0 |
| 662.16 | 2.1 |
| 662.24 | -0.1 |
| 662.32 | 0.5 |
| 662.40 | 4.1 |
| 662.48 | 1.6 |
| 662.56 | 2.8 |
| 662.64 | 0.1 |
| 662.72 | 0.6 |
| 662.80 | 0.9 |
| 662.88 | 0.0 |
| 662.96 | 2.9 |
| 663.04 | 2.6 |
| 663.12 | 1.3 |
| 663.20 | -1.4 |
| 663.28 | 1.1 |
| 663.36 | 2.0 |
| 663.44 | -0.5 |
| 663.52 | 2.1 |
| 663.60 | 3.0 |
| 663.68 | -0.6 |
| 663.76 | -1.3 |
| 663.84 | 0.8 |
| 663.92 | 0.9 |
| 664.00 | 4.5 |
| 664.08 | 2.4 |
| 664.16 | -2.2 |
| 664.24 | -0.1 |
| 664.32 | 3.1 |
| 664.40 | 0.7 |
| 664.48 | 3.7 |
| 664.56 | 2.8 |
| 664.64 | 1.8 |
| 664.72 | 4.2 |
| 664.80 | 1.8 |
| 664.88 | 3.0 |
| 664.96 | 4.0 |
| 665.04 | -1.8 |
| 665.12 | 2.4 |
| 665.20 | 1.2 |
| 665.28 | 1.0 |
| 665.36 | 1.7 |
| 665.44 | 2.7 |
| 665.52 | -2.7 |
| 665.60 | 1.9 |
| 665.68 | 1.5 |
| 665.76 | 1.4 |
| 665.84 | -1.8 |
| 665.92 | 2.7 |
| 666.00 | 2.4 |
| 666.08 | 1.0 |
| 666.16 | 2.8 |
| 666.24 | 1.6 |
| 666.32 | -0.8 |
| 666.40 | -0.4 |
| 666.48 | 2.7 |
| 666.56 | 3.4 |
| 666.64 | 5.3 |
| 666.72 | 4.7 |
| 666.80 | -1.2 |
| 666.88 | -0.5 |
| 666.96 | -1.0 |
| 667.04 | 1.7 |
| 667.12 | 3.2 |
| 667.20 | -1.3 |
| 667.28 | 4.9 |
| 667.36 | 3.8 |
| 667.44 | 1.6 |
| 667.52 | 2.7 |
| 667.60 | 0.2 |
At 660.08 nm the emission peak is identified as [O II] 3727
